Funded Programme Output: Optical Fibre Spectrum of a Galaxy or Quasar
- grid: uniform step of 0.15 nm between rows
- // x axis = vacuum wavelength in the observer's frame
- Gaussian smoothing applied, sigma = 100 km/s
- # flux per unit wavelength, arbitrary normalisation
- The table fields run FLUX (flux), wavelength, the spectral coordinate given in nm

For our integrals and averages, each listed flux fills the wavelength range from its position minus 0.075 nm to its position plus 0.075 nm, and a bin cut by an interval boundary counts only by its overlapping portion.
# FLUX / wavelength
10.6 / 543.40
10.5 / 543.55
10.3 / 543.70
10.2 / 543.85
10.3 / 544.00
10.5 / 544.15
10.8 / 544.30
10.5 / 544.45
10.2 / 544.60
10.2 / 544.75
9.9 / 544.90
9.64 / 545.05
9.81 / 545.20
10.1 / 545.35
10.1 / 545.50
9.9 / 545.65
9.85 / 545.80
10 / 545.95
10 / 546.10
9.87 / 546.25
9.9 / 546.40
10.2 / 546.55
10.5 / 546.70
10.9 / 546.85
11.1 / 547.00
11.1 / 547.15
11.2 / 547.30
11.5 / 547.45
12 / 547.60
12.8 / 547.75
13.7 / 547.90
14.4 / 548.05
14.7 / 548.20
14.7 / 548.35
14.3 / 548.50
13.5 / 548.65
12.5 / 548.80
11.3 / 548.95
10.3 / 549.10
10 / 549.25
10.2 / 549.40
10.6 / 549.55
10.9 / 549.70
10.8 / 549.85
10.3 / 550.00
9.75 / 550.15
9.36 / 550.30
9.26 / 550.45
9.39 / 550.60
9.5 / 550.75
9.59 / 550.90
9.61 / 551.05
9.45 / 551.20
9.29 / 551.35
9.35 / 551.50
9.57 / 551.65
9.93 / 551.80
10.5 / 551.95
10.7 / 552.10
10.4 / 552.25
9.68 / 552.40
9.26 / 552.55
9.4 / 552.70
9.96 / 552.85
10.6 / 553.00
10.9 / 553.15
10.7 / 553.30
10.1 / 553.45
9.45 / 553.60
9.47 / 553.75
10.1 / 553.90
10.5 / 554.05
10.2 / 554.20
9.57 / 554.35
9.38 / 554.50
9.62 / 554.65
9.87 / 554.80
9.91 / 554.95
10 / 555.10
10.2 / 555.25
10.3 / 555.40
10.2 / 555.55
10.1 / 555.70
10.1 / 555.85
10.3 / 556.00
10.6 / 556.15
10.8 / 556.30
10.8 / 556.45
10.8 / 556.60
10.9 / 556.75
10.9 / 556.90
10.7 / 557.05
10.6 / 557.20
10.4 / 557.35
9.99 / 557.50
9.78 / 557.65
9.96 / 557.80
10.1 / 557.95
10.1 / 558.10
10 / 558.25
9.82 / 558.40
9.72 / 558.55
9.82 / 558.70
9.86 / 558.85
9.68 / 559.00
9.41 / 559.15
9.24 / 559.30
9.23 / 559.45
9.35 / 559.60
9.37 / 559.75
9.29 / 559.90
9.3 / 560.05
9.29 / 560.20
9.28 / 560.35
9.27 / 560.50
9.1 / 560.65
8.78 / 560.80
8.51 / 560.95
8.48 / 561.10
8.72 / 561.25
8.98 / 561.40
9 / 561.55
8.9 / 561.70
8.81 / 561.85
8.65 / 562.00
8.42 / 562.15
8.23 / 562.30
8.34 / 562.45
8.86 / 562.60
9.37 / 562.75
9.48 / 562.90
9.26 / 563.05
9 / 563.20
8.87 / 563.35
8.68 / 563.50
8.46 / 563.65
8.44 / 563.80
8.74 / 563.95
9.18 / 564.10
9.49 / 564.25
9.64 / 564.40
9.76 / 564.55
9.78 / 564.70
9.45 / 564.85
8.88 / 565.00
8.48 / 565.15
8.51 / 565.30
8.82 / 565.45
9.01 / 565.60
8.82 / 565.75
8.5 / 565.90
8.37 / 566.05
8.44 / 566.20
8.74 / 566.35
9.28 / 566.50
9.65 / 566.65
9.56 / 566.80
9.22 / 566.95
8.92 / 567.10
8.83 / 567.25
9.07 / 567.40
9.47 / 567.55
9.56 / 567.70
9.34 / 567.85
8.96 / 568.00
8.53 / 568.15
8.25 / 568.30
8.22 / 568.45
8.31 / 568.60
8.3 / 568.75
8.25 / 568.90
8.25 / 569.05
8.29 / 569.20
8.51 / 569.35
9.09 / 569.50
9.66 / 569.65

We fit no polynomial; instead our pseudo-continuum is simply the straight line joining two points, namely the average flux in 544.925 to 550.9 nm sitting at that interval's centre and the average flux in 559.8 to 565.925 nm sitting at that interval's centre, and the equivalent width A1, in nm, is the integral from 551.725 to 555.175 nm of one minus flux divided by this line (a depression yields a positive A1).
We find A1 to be 0.08 nm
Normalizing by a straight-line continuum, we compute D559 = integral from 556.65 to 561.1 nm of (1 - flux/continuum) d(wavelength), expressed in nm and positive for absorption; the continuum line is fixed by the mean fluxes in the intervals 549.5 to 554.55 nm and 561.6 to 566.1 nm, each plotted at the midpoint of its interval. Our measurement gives -0.17 nm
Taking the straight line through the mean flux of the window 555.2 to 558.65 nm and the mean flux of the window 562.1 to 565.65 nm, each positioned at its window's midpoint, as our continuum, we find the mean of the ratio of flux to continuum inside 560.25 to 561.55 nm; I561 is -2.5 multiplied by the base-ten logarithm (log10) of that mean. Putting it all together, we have 0.08 mag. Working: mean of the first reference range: 10.3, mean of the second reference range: 8.97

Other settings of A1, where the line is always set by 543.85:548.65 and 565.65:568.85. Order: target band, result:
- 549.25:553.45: 0.25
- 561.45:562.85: 0.10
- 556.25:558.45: -0.10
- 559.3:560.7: 0.05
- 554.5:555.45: 0.03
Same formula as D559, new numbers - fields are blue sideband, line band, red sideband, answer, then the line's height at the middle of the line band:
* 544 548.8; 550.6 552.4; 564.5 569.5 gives 0.144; 10.6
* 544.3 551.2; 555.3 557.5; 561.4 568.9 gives -0.138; 9.9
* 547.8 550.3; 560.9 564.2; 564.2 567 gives 0.273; 9.6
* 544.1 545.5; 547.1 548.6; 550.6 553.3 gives -0.453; 10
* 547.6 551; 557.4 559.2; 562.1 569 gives 0.031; 10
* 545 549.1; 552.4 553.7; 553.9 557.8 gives 0.076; 10.6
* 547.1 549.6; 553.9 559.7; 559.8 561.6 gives -0.020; 10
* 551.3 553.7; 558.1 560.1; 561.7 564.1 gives -0.074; 9.23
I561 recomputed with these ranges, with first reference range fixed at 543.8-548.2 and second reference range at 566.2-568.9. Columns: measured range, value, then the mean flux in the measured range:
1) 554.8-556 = -0.01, 10.1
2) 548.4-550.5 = -0.05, 11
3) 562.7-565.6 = 0.02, 9.06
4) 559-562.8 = 0.06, 8.98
